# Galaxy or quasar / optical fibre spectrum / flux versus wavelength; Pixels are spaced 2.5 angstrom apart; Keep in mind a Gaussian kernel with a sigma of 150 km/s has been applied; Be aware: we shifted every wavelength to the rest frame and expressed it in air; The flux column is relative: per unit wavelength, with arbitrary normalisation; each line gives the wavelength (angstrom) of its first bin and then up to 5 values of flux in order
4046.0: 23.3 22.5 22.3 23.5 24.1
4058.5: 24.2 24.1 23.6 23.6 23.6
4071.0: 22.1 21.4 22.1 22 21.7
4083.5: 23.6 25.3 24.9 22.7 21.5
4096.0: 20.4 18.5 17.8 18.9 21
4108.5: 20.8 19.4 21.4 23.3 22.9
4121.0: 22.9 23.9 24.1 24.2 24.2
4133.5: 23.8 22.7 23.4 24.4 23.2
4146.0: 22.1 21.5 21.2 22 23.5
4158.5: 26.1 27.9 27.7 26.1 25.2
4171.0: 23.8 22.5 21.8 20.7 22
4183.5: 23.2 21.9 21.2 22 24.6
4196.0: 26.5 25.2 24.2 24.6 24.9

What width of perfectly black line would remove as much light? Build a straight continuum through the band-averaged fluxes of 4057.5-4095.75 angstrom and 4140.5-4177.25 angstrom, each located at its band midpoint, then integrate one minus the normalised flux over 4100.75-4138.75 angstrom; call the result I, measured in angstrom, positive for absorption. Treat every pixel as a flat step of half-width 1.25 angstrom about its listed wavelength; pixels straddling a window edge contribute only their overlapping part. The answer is 2.0 angstrom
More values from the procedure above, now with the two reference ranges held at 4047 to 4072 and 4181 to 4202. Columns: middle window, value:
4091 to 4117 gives 3.4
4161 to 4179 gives -0.7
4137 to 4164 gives -0.4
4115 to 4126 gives 0.0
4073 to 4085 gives 0.6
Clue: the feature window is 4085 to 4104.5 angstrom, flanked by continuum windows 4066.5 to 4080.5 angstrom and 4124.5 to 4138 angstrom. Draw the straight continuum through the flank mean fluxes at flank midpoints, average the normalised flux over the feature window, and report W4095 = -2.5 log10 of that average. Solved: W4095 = 0.08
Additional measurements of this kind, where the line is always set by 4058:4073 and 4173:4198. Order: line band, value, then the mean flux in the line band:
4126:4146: -0.03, 23.6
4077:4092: 0.00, 23.4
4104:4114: 0.13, 20.5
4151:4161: -0.05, 24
